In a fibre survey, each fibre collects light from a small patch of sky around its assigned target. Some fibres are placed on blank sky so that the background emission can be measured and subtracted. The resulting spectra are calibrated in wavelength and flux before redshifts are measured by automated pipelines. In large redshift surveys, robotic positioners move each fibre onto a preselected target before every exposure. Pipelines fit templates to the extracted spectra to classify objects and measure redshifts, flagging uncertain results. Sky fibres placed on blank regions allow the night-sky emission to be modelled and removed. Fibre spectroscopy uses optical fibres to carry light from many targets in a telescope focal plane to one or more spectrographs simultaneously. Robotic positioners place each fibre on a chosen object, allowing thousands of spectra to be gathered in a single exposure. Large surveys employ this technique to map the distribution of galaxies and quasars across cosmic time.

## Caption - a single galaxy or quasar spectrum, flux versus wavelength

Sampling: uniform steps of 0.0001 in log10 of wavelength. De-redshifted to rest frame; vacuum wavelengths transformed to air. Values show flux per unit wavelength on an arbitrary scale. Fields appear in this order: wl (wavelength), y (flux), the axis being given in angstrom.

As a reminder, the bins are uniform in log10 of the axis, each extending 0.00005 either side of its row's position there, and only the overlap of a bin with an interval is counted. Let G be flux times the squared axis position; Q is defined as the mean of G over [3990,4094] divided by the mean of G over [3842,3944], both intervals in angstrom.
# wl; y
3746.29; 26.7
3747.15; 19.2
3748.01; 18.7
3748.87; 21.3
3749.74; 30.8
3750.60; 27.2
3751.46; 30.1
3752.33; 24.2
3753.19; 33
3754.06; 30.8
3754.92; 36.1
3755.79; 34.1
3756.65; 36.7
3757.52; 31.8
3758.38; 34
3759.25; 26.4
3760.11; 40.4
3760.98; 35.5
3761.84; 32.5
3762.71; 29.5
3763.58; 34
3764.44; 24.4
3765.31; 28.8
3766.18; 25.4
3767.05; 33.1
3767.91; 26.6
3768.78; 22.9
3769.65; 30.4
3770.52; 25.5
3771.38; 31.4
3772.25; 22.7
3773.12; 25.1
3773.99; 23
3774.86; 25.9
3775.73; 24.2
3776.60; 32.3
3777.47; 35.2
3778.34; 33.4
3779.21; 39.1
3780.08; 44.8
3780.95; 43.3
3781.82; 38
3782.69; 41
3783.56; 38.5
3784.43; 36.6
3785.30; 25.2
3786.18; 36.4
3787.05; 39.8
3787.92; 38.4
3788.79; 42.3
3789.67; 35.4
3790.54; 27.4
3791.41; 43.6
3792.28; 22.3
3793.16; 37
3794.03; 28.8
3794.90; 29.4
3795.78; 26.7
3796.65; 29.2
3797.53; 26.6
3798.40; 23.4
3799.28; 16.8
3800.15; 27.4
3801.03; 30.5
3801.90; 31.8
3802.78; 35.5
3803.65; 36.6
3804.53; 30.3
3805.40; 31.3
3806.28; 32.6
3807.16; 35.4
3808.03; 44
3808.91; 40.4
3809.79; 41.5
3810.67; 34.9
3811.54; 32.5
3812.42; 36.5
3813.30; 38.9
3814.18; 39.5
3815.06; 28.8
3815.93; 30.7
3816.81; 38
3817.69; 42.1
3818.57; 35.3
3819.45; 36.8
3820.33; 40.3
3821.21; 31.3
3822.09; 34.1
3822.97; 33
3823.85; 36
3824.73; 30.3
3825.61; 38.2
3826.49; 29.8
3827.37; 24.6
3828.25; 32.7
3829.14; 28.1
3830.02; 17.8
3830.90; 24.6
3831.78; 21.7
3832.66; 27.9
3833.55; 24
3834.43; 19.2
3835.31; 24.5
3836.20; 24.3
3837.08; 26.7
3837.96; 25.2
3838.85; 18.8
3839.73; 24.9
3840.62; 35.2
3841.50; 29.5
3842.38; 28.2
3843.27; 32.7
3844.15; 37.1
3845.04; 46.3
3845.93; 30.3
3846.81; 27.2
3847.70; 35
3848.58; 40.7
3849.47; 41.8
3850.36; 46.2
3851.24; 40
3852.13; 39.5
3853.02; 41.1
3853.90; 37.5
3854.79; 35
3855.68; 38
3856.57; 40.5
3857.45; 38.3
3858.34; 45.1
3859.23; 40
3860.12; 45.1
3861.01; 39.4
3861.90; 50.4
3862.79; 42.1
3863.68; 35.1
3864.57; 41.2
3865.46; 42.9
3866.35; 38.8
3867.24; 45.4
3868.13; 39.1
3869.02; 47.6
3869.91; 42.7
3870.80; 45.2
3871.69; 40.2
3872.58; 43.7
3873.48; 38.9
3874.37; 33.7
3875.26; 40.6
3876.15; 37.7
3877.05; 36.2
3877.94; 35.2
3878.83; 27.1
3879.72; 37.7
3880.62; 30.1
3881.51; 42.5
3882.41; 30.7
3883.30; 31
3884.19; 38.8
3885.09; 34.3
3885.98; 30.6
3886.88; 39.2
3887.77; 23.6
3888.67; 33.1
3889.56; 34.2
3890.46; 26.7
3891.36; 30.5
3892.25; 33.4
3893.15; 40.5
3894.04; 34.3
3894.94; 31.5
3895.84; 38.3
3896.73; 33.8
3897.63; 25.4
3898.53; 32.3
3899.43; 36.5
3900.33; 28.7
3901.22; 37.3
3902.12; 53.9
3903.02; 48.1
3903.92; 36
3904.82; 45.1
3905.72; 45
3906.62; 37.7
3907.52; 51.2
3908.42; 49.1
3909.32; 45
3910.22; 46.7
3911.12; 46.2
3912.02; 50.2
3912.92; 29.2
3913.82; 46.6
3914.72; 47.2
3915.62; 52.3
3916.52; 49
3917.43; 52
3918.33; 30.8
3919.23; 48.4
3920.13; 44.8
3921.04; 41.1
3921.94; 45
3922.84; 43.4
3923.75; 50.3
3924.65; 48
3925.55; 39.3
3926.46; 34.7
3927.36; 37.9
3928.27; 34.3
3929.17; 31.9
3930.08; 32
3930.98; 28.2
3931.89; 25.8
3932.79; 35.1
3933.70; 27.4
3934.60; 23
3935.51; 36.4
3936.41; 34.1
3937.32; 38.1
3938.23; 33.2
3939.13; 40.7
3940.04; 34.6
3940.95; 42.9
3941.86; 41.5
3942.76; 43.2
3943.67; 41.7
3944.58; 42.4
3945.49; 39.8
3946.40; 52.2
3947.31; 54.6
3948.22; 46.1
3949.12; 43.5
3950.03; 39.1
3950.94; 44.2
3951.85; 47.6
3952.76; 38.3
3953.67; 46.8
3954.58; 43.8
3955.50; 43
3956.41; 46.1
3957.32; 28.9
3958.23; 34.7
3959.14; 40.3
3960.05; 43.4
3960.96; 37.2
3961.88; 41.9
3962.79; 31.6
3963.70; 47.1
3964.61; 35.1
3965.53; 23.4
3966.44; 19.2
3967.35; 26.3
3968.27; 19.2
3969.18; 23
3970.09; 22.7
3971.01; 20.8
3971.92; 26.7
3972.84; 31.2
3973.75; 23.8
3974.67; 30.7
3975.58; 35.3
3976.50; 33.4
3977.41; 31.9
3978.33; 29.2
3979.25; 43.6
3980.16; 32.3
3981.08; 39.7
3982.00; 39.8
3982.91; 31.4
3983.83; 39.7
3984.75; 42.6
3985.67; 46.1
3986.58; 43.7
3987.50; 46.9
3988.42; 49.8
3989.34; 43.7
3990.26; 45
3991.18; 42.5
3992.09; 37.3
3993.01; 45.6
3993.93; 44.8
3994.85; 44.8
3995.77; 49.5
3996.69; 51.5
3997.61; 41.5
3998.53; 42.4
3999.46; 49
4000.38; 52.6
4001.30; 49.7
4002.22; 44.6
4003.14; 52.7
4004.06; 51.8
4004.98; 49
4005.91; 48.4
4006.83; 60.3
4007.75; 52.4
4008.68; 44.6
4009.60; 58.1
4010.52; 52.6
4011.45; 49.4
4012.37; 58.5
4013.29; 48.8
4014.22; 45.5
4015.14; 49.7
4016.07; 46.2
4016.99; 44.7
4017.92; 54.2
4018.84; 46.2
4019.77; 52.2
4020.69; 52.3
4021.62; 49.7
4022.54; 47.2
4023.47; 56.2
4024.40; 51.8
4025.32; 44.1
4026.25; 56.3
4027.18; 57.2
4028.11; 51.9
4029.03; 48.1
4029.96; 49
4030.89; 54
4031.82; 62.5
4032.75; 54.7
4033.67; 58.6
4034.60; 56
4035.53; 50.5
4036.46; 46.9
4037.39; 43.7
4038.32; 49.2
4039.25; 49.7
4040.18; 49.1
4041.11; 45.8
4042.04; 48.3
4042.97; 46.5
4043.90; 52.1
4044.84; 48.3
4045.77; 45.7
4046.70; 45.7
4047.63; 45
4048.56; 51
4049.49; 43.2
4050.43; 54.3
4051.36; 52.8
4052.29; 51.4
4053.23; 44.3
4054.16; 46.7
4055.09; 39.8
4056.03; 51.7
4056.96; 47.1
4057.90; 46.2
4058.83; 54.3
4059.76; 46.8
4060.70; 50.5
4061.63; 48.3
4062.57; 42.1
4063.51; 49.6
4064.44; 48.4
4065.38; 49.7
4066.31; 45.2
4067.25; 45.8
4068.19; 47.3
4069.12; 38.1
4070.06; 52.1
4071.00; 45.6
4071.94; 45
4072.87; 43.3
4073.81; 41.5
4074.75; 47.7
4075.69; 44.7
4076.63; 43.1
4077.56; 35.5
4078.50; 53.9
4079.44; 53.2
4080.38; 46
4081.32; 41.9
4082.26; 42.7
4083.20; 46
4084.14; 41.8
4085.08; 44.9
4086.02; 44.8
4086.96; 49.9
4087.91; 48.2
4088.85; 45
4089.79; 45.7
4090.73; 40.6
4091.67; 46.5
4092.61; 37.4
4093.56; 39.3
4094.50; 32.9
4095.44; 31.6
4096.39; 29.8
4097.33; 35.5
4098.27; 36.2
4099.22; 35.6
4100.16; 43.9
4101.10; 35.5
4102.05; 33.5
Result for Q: 1.34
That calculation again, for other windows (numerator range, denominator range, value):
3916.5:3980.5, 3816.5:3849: 1.28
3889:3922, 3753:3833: 1.33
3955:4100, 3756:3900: 1.45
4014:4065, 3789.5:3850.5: 1.75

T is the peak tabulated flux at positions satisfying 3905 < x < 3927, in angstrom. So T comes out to 52.3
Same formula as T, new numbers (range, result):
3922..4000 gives 54.6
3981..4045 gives 62.5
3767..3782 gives 44.8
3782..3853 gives 46.3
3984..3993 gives 49.8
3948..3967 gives 47.6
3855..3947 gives 53.9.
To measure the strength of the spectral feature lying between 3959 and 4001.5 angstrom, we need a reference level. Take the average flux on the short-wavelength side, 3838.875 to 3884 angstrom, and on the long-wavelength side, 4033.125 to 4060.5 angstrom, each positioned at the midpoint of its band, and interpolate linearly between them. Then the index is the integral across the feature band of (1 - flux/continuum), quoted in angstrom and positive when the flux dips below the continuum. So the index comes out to 7.0 angstrom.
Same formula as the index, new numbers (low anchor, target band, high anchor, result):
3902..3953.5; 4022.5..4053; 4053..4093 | -3.9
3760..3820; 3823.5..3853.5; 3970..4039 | 4.1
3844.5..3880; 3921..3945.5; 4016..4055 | 3.7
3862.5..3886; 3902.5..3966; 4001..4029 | 3.9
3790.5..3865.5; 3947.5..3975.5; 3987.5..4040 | 6.2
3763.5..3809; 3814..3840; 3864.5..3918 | 3.7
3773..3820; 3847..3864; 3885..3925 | -1.4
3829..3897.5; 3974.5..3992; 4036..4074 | 1.4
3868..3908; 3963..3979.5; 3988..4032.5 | 6.0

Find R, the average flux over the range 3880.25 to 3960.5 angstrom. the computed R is 39.2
